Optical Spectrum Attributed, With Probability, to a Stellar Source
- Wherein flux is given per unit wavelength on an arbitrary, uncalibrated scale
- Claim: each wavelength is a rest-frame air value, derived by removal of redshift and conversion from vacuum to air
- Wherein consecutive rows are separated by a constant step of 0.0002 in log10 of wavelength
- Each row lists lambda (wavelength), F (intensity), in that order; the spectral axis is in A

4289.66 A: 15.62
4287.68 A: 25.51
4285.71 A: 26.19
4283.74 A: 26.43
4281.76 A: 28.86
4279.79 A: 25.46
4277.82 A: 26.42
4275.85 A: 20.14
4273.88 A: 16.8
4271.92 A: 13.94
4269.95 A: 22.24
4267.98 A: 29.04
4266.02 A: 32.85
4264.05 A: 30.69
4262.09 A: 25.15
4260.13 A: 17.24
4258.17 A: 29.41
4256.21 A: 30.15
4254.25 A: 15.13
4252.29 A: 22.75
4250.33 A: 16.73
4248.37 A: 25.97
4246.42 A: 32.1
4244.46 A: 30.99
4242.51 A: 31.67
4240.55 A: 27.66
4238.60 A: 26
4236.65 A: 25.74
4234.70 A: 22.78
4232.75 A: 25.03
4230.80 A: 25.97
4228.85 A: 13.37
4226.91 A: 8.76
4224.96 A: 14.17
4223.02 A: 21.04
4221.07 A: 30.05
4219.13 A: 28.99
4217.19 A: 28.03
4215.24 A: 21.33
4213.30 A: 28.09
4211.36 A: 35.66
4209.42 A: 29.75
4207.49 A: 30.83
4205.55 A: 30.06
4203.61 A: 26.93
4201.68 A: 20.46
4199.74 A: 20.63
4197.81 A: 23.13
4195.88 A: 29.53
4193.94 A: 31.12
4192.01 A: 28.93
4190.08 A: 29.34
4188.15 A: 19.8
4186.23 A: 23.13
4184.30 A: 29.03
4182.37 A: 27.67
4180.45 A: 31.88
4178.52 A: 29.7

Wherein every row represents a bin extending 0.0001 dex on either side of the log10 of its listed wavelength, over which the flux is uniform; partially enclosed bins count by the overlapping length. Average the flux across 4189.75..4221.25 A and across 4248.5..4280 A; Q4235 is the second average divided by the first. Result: 0.8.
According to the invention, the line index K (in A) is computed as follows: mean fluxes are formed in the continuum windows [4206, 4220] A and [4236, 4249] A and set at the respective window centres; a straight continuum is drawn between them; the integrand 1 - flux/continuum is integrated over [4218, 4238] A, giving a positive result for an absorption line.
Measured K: 4.9 A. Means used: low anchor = 29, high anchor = 28.7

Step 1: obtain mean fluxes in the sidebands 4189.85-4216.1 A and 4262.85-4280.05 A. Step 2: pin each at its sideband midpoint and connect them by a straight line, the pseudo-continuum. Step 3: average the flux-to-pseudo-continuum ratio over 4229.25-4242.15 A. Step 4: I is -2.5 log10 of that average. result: 0.03 mag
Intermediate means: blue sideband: 27.5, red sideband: 24.1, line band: 25.3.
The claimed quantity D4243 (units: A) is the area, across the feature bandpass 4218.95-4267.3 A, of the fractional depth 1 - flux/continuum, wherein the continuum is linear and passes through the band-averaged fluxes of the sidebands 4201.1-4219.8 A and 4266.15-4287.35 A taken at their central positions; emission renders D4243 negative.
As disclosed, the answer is 3.0 A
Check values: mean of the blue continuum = 28.2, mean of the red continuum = 24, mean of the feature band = 24.4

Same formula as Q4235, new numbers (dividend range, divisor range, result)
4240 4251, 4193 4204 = 1.10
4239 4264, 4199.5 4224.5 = 0.95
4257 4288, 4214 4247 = 1.02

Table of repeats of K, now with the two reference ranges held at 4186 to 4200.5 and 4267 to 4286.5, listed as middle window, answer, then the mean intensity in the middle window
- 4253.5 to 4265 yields -0.4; 24.8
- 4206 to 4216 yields -1.5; 29.4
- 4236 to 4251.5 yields -1.6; 27.1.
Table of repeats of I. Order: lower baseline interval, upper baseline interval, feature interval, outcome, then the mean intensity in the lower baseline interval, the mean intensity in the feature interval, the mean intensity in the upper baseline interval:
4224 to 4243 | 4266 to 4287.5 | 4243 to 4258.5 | -0.122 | 21.9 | 25.4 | 24.1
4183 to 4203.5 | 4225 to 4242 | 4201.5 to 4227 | -0.102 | 25.6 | 26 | 21.8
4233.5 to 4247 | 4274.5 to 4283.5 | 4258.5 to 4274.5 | 0.090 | 28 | 23.9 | 25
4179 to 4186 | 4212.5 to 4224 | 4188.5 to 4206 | 0.058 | 28.8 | 26.3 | 26.2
